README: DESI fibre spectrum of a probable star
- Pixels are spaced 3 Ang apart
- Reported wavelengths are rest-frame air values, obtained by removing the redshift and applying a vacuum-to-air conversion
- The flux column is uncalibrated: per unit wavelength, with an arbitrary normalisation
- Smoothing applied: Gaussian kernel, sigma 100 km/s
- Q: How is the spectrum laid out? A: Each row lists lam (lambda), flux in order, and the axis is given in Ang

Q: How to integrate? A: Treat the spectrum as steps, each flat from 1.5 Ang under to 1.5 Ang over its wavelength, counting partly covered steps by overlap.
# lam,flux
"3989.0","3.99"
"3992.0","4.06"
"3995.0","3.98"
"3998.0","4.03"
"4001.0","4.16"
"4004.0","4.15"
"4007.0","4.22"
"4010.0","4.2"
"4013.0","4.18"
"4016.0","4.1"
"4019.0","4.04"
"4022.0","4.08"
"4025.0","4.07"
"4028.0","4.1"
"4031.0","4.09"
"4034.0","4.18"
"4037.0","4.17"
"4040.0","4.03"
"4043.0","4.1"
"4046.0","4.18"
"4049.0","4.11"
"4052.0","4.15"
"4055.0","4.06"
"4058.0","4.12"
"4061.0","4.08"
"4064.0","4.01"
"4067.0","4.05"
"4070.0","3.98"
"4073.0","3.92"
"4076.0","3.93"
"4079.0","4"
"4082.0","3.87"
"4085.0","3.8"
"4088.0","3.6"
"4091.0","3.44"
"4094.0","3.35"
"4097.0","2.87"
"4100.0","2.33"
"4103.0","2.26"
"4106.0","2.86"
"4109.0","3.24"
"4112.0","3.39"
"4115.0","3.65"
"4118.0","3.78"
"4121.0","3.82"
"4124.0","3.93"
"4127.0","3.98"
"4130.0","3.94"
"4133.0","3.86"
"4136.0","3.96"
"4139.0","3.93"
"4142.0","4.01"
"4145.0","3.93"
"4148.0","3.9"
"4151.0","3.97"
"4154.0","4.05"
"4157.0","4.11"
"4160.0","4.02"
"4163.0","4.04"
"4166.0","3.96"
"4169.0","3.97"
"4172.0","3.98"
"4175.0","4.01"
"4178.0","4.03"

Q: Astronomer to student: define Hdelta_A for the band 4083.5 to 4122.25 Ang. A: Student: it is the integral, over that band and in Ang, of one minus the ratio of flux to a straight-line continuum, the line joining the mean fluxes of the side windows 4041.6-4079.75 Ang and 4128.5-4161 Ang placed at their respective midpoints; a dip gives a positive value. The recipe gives 7.3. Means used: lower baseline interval 4.05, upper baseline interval 3.97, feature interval 3.26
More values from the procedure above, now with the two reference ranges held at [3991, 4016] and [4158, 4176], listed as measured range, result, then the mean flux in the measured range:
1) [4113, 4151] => 1.30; 3.89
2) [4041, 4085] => 0.50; 4.03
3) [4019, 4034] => 0.06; 4.09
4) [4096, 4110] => 4.70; 2.69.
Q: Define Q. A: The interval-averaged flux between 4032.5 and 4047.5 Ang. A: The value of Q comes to 4.13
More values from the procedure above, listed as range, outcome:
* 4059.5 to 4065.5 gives 4.04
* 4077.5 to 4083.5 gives 3.94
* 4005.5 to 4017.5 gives 4.17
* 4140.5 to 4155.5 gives 3.97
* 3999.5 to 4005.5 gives 4.16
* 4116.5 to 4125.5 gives 3.84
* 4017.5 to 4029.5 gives 4.07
